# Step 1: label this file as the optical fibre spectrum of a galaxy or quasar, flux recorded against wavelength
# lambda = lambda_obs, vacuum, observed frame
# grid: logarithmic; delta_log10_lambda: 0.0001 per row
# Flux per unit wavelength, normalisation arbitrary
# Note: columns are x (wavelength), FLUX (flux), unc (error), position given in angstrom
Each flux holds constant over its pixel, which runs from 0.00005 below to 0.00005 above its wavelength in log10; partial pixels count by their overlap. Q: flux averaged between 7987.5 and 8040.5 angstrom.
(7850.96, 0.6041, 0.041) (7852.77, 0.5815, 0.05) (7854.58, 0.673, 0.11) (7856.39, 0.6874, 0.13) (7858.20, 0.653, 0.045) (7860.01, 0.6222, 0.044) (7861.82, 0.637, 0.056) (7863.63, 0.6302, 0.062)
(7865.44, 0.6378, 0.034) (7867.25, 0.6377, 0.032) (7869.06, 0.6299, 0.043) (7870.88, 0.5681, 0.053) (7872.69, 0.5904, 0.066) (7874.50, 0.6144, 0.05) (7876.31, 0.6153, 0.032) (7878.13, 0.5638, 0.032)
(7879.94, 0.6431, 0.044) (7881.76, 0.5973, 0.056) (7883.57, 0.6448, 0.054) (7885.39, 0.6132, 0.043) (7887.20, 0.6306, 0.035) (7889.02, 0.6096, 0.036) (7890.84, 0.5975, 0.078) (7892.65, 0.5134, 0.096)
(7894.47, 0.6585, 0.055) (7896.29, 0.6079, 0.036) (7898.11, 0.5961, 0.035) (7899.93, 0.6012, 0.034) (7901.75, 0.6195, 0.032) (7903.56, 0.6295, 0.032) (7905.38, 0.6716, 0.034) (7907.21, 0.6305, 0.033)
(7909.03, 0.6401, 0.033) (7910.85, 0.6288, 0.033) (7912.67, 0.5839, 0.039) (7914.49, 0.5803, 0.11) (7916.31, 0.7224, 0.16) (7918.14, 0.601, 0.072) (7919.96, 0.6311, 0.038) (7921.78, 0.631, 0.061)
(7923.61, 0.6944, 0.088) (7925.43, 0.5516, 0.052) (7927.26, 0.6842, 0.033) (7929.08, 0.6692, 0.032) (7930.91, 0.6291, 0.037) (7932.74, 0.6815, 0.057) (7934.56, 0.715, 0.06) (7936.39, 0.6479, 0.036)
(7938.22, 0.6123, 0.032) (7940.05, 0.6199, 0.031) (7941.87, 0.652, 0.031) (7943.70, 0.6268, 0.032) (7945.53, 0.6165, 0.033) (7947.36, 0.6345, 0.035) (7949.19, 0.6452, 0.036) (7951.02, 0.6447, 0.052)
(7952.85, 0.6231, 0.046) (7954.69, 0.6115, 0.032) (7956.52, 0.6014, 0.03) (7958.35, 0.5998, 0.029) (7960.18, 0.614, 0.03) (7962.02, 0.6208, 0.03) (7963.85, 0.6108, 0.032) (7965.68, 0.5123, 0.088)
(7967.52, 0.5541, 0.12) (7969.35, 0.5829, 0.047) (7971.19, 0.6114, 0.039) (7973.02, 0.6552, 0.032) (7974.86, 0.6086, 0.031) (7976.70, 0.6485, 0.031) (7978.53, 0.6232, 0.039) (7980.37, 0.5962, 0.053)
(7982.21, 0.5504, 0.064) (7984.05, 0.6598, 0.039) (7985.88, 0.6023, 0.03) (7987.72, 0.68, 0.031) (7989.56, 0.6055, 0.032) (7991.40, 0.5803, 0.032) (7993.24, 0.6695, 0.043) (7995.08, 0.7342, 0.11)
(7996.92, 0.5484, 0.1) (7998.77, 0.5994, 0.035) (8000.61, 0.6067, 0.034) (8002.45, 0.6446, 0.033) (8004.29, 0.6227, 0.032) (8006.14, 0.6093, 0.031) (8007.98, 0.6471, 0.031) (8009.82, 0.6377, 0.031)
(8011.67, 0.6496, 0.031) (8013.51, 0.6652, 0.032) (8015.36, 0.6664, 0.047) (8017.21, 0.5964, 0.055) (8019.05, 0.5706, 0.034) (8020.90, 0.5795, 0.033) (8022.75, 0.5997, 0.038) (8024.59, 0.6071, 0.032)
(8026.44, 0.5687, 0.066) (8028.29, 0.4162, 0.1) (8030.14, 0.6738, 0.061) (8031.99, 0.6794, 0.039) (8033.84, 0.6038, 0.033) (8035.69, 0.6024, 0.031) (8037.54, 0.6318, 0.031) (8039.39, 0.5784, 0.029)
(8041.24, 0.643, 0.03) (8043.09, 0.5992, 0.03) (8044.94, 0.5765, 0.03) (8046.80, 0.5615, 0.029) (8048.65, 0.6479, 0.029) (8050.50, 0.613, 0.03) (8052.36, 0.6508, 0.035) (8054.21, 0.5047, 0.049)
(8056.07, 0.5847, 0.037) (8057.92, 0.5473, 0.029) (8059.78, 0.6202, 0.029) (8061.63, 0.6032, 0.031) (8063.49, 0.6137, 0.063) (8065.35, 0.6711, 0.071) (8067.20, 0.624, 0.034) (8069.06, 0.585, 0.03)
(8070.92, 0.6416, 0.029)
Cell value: 0.616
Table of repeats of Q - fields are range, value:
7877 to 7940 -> 0.627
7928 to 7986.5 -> 0.622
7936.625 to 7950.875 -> 0.631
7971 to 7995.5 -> 0.629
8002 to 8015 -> 0.64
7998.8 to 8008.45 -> 0.623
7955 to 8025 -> 0.615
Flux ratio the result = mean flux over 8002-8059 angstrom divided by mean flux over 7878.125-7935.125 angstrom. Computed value 0.96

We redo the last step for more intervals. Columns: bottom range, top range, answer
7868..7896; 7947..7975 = 1.00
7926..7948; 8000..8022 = 0.96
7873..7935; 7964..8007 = 0.98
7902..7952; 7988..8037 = 0.96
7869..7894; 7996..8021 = 1.03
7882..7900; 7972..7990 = 1.03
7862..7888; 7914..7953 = 1.04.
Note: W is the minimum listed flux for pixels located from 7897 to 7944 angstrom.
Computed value 0.5516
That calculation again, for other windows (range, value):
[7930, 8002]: 0.5123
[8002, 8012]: 0.6093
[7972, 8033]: 0.4162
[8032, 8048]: 0.5615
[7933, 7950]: 0.6123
